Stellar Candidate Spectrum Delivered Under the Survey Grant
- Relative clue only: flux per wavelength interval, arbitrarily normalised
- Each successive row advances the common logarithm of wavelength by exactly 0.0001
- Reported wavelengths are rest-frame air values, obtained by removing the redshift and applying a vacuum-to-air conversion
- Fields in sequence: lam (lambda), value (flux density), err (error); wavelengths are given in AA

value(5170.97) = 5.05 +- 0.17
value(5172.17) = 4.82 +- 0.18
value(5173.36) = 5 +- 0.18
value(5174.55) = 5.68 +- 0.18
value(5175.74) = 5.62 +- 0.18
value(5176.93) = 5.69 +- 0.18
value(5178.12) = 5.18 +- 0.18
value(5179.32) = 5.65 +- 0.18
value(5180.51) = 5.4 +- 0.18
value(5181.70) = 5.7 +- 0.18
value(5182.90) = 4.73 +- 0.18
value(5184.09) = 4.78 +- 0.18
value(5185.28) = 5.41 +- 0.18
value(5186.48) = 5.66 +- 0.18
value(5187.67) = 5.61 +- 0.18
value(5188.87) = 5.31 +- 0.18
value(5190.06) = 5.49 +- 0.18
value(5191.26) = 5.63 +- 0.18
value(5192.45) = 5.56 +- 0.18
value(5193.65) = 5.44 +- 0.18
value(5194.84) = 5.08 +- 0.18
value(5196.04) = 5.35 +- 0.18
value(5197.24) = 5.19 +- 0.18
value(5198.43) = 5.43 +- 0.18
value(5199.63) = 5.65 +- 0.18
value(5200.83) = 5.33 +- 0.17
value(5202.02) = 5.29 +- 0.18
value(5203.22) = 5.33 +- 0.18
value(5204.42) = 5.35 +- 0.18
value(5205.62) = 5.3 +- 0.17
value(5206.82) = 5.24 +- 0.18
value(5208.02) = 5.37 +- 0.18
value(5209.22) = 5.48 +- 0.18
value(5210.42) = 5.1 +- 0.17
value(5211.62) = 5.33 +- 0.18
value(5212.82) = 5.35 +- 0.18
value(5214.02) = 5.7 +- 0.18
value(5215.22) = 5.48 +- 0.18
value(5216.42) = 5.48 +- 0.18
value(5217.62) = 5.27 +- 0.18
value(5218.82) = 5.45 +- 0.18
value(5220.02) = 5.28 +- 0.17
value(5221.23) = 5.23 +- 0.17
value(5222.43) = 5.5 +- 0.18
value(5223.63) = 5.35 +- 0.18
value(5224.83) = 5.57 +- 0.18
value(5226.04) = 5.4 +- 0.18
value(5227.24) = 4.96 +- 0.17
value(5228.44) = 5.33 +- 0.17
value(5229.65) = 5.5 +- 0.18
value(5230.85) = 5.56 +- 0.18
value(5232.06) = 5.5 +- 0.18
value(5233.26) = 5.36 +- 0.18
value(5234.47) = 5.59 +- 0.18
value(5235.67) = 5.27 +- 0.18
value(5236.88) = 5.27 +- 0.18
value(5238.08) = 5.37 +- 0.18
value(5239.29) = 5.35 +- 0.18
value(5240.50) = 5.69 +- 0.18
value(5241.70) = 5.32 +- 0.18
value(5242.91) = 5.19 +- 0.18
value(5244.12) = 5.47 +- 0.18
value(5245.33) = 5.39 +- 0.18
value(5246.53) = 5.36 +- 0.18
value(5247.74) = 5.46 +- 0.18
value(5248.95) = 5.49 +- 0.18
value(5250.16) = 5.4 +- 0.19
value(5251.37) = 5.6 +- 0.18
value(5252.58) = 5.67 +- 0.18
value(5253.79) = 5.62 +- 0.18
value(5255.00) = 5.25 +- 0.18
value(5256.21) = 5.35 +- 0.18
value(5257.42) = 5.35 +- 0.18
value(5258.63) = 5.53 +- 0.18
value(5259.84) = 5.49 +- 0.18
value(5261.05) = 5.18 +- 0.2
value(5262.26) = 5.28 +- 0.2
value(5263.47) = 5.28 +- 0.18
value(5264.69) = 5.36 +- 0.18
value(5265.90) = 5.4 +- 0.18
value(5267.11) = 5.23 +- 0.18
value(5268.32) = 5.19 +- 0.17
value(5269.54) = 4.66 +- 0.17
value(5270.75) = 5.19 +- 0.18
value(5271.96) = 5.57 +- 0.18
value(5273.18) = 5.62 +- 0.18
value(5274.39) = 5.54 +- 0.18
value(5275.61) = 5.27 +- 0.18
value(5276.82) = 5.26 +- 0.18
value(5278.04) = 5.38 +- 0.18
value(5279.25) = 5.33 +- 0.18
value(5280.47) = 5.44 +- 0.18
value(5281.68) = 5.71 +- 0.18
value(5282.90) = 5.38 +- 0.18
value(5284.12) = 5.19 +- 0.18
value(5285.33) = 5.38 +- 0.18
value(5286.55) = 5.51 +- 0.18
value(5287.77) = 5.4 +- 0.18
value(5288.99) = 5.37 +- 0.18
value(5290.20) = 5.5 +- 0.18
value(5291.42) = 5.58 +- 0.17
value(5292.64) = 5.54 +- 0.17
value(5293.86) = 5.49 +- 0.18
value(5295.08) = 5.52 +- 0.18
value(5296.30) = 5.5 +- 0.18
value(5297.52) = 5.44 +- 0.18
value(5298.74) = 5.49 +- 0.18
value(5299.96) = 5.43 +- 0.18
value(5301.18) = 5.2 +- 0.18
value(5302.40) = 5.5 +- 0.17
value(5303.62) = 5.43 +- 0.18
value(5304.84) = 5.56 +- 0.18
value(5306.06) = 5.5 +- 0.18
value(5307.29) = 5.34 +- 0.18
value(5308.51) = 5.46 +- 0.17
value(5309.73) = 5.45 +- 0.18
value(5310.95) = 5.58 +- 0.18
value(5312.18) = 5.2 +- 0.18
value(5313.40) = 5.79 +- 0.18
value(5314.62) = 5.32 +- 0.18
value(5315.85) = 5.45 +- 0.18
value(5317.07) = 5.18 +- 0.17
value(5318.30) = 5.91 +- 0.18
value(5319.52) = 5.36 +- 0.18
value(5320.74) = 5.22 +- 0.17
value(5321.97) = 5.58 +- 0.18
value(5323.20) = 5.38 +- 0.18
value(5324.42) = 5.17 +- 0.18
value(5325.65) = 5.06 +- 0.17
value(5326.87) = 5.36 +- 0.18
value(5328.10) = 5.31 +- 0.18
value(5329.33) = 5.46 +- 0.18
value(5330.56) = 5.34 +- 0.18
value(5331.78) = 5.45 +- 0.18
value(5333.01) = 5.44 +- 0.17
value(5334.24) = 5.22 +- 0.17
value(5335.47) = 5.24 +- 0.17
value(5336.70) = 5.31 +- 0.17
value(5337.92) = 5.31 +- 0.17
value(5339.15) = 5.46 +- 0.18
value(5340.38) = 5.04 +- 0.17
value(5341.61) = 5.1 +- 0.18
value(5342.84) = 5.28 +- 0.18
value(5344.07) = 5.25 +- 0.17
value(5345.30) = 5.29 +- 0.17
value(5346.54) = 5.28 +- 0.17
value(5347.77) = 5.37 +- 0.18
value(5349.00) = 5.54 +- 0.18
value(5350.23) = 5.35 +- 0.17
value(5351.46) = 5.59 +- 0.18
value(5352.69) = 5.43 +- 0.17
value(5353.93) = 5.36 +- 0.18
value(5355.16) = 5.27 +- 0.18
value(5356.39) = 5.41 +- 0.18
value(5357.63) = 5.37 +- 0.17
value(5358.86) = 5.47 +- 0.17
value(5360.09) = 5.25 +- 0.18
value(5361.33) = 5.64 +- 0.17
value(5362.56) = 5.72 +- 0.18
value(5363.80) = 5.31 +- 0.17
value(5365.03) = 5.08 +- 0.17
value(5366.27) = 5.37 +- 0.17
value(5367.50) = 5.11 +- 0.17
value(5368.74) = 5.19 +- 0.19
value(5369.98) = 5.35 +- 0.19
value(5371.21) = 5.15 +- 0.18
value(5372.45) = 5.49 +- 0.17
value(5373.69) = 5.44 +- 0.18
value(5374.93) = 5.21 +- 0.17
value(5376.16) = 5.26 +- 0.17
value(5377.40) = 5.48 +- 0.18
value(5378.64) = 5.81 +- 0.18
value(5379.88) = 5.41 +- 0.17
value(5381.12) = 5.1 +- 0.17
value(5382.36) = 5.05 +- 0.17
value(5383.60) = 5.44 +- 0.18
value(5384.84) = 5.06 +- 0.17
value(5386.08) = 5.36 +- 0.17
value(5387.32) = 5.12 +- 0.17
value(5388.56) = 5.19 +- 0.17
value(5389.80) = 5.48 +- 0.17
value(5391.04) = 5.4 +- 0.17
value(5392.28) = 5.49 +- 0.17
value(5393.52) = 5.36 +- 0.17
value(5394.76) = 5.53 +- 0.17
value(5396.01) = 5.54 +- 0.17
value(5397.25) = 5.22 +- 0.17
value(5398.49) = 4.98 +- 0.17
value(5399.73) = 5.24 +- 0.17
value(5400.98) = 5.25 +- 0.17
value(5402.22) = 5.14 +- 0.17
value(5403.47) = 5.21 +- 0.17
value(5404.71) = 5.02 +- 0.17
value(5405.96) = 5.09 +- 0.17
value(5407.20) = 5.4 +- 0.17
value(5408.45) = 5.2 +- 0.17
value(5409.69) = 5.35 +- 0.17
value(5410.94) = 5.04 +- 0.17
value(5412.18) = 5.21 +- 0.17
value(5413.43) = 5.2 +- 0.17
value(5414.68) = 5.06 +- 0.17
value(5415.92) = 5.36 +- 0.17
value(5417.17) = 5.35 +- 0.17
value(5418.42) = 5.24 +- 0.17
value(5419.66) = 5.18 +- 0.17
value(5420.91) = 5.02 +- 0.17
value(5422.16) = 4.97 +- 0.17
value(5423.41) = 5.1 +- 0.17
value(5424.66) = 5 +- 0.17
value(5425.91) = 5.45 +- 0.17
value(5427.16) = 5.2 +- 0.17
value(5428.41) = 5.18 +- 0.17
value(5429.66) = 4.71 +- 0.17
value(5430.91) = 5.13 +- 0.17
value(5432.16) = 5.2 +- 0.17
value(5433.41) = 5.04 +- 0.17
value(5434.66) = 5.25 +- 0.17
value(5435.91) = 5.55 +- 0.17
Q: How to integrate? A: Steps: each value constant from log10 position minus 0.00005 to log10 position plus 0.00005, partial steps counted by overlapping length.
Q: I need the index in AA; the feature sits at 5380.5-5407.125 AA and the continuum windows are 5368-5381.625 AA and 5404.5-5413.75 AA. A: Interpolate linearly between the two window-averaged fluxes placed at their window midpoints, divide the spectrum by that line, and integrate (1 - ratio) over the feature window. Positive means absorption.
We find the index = 0.1 AA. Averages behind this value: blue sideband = 5.35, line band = 5.25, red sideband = 5.2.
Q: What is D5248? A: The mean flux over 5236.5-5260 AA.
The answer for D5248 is 5.43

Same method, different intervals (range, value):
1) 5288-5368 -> 5.39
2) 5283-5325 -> 5.44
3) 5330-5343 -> 5.29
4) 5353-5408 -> 5.31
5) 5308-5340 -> 5.38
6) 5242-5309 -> 5.4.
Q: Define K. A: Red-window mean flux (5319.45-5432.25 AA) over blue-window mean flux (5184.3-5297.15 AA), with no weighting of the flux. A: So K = 1.0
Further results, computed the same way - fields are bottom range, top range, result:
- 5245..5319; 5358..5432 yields 0.97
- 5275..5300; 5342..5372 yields 0.98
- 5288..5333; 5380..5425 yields 0.96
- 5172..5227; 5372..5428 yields 0.98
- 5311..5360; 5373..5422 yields 0.98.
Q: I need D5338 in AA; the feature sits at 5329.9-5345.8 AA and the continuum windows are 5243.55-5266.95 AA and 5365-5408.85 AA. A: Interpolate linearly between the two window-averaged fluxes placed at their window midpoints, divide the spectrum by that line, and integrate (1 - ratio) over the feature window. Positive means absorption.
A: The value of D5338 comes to 0.1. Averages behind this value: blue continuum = 5.41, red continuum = 5.29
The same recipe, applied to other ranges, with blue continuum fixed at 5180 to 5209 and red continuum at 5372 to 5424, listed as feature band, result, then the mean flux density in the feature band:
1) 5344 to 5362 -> -0.4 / 5.4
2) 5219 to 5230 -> 0.0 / 5.35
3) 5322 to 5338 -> -0.1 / 5.32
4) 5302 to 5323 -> -0.6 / 5.46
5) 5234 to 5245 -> -0.1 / 5.39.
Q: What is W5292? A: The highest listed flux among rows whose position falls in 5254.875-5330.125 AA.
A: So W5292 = 5.91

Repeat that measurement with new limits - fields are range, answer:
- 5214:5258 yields 5.7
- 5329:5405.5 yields 5.81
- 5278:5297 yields 5.71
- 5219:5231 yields 5.57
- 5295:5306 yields 5.56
